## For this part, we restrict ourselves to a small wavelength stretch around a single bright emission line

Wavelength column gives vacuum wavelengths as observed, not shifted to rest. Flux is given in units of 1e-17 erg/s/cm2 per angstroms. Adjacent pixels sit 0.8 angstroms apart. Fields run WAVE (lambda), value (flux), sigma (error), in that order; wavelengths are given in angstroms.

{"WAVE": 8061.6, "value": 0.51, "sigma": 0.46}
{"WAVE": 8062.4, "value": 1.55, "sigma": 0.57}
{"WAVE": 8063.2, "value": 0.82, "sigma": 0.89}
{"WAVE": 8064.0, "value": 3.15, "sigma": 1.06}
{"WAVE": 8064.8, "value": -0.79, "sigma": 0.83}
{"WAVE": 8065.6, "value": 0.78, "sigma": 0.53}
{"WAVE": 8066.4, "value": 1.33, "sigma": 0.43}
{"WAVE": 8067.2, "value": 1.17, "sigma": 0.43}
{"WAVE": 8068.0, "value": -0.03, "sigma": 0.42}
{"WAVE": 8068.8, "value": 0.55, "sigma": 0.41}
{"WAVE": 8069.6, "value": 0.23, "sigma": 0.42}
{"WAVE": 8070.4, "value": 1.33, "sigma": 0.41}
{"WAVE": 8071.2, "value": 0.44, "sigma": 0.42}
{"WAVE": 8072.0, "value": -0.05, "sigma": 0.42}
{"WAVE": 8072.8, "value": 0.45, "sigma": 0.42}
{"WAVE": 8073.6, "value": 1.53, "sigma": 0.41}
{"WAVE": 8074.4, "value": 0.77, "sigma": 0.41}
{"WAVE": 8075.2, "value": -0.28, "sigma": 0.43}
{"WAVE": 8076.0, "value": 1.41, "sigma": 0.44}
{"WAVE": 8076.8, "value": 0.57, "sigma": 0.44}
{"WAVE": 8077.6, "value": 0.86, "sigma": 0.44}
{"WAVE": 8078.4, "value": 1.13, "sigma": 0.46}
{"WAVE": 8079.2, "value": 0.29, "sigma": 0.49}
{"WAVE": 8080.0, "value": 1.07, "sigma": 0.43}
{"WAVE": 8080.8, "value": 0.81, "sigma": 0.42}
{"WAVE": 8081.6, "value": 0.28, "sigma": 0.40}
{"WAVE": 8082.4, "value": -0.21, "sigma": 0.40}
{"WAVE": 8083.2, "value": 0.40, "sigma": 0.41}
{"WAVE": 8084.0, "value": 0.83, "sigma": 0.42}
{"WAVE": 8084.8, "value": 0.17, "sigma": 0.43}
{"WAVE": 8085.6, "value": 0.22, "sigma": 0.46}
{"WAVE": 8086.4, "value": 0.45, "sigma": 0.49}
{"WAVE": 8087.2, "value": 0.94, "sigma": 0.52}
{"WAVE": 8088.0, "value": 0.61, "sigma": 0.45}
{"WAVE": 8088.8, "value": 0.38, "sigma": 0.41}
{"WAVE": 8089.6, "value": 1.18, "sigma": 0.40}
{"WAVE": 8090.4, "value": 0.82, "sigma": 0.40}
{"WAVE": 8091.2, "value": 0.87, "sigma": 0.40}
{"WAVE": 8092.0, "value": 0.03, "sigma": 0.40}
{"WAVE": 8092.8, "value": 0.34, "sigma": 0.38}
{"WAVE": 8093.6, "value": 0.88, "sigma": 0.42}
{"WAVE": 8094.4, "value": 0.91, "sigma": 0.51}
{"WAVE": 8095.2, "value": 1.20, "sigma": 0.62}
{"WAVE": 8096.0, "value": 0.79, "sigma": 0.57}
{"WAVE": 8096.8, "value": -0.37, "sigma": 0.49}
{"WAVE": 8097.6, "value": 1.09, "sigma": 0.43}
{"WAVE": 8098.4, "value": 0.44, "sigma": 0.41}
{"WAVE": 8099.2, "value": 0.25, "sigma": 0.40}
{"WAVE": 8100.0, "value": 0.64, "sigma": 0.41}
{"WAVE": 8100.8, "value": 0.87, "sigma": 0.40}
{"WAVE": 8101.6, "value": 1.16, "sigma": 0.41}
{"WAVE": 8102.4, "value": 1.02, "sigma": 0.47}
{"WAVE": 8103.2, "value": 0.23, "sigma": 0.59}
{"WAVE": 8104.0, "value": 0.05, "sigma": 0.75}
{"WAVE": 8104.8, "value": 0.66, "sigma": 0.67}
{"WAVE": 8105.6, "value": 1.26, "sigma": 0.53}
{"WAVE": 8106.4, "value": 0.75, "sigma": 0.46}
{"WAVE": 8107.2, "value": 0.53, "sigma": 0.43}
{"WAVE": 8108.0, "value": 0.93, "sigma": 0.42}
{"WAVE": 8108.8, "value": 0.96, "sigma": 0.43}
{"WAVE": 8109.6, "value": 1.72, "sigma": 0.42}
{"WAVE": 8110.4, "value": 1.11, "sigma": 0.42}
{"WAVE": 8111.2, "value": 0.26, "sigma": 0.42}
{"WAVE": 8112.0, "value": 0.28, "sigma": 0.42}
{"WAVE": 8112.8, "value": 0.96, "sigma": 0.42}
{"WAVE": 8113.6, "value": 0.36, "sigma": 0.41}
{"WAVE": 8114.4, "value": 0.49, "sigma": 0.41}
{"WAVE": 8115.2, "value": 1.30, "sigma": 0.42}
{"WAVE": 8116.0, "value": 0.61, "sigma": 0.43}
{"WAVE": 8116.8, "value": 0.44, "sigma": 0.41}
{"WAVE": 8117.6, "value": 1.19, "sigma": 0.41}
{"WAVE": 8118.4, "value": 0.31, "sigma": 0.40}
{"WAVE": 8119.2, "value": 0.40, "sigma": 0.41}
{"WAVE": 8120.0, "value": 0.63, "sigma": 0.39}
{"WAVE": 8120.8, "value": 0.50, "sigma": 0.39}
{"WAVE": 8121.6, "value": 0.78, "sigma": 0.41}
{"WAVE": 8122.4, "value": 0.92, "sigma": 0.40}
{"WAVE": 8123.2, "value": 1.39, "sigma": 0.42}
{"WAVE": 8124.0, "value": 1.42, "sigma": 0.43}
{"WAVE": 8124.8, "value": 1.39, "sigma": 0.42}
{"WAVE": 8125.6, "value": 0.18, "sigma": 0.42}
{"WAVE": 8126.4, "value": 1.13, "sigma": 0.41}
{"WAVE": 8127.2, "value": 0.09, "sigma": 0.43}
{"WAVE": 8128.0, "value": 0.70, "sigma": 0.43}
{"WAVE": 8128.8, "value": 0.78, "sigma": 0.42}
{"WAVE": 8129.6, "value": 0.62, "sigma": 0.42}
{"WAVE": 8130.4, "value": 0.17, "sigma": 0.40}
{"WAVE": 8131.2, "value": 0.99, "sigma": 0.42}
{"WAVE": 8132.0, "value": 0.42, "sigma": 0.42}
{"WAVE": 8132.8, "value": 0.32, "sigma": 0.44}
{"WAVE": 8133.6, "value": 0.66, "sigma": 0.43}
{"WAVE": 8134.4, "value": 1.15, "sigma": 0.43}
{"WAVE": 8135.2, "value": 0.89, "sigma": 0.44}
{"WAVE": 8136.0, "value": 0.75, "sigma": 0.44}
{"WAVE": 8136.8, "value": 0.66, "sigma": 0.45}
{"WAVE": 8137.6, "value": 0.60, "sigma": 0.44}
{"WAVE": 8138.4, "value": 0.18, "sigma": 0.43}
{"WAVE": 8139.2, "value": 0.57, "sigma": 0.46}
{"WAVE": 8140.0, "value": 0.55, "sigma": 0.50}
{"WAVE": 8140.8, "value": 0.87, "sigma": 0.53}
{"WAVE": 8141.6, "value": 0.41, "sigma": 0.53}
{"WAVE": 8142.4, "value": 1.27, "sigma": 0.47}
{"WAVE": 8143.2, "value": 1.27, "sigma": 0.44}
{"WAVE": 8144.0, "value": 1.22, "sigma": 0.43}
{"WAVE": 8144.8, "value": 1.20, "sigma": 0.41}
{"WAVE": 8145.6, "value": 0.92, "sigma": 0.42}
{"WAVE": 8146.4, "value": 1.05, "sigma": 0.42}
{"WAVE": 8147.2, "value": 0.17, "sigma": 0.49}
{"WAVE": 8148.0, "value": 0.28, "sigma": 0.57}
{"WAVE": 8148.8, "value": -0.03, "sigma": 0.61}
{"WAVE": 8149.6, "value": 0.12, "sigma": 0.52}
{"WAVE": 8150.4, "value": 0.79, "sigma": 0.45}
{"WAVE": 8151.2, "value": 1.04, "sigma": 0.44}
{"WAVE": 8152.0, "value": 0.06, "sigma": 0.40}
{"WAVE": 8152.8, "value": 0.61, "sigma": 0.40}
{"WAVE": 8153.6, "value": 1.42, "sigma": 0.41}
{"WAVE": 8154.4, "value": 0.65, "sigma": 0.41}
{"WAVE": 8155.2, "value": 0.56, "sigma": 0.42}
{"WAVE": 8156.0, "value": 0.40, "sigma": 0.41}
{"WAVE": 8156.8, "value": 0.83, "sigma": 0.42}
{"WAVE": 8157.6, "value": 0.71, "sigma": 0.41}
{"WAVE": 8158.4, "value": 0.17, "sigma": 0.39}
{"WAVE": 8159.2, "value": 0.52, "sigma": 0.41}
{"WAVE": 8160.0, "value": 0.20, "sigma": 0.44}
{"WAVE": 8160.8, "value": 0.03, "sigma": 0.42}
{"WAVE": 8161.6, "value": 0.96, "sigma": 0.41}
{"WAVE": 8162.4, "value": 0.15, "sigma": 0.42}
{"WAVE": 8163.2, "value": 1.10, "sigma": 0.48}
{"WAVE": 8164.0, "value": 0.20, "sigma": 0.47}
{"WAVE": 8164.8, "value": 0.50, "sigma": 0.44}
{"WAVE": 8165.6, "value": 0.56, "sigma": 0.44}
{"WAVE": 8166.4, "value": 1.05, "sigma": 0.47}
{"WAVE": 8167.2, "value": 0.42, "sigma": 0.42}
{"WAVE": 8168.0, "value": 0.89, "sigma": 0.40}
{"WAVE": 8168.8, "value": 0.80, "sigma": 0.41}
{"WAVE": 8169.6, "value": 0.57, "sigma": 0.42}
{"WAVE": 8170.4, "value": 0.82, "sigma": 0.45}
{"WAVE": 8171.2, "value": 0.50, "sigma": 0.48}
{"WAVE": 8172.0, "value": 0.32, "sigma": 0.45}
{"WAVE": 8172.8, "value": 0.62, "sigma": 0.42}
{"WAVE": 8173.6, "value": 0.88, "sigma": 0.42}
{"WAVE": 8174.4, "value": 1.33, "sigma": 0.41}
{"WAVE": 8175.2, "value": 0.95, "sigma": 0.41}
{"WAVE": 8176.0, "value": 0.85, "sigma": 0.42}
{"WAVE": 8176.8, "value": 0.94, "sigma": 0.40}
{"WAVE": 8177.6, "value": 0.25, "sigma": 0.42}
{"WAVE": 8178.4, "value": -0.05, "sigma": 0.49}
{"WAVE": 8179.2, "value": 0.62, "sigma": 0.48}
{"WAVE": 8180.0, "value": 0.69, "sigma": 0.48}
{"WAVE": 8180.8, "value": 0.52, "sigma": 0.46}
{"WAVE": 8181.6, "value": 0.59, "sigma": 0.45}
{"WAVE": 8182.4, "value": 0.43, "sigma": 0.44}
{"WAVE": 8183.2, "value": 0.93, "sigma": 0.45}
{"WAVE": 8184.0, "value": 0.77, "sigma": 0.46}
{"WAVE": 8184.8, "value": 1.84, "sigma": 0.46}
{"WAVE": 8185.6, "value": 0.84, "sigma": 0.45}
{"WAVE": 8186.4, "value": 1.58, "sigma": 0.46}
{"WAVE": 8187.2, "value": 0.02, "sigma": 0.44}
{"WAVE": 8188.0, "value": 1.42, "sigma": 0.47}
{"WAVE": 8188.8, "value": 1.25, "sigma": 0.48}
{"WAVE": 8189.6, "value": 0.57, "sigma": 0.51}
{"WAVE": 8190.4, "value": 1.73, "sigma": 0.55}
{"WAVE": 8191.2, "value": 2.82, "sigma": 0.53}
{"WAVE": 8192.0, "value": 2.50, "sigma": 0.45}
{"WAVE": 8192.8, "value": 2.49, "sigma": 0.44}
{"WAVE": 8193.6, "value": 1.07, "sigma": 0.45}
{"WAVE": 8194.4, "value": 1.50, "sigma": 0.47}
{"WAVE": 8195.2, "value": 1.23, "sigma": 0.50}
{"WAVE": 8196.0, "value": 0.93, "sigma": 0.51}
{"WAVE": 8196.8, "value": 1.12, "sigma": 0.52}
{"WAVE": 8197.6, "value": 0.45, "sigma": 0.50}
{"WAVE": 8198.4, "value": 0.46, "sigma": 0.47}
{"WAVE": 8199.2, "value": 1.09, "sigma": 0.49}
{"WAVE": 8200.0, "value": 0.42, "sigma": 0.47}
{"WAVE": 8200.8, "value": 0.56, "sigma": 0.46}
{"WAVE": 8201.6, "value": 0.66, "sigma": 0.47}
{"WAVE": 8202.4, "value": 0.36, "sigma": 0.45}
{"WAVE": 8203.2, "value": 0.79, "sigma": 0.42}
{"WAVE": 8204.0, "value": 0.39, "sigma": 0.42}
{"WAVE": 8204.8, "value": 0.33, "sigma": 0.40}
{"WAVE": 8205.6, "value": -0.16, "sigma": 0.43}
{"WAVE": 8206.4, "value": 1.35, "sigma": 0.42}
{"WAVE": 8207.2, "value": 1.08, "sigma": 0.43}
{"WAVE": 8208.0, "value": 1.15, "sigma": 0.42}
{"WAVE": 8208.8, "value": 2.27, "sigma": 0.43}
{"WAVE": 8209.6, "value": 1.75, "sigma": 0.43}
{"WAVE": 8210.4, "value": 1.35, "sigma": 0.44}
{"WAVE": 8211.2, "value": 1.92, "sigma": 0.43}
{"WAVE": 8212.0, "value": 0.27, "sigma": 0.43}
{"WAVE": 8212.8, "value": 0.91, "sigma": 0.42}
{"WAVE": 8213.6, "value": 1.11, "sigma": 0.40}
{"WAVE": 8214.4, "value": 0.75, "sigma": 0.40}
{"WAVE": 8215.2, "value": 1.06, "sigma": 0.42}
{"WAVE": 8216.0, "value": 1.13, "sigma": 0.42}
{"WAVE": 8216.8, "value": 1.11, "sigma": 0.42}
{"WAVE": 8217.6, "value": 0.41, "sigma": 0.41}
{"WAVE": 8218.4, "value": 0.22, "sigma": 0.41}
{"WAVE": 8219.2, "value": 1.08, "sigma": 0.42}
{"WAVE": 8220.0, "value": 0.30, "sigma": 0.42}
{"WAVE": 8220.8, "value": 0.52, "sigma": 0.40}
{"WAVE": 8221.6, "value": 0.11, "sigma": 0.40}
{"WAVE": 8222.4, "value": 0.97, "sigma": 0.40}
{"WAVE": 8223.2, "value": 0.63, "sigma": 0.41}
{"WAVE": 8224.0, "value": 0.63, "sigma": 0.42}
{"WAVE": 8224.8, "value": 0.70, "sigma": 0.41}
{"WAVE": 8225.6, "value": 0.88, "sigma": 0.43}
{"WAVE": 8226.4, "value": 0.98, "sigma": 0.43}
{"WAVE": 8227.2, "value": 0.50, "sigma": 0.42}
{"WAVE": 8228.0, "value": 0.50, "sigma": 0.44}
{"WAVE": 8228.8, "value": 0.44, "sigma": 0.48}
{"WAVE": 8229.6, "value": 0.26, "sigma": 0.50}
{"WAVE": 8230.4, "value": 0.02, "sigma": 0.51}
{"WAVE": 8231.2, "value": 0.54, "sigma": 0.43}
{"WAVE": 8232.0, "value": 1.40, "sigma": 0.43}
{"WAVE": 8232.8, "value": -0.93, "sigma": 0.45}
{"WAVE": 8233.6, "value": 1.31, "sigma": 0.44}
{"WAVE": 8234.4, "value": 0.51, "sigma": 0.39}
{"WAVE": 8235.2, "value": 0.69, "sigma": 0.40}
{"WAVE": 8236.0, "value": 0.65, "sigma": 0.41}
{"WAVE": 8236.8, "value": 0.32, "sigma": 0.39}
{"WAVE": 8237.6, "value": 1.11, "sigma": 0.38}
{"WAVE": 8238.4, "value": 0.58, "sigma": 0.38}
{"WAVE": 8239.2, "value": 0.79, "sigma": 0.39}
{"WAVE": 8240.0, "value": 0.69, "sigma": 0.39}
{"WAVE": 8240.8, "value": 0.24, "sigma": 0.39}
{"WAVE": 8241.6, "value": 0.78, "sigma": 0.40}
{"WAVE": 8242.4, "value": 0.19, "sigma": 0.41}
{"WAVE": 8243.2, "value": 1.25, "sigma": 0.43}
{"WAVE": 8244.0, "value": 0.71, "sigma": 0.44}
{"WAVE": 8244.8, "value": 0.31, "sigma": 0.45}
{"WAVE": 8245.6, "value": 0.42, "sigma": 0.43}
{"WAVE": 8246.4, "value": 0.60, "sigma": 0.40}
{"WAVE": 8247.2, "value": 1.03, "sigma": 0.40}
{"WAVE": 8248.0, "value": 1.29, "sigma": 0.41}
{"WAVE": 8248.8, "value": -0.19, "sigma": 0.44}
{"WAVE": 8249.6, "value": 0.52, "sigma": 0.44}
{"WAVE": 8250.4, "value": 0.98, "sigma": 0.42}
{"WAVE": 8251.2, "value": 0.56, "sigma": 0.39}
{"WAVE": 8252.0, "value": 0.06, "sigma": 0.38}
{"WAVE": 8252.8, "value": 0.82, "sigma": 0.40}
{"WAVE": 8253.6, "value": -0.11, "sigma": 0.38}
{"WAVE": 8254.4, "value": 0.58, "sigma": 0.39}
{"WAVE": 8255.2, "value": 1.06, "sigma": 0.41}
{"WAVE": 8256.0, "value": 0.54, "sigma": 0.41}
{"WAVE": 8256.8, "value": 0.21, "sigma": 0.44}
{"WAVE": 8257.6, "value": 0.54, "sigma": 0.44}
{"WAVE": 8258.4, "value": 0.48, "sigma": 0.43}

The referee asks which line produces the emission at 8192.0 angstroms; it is [S II] 6716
